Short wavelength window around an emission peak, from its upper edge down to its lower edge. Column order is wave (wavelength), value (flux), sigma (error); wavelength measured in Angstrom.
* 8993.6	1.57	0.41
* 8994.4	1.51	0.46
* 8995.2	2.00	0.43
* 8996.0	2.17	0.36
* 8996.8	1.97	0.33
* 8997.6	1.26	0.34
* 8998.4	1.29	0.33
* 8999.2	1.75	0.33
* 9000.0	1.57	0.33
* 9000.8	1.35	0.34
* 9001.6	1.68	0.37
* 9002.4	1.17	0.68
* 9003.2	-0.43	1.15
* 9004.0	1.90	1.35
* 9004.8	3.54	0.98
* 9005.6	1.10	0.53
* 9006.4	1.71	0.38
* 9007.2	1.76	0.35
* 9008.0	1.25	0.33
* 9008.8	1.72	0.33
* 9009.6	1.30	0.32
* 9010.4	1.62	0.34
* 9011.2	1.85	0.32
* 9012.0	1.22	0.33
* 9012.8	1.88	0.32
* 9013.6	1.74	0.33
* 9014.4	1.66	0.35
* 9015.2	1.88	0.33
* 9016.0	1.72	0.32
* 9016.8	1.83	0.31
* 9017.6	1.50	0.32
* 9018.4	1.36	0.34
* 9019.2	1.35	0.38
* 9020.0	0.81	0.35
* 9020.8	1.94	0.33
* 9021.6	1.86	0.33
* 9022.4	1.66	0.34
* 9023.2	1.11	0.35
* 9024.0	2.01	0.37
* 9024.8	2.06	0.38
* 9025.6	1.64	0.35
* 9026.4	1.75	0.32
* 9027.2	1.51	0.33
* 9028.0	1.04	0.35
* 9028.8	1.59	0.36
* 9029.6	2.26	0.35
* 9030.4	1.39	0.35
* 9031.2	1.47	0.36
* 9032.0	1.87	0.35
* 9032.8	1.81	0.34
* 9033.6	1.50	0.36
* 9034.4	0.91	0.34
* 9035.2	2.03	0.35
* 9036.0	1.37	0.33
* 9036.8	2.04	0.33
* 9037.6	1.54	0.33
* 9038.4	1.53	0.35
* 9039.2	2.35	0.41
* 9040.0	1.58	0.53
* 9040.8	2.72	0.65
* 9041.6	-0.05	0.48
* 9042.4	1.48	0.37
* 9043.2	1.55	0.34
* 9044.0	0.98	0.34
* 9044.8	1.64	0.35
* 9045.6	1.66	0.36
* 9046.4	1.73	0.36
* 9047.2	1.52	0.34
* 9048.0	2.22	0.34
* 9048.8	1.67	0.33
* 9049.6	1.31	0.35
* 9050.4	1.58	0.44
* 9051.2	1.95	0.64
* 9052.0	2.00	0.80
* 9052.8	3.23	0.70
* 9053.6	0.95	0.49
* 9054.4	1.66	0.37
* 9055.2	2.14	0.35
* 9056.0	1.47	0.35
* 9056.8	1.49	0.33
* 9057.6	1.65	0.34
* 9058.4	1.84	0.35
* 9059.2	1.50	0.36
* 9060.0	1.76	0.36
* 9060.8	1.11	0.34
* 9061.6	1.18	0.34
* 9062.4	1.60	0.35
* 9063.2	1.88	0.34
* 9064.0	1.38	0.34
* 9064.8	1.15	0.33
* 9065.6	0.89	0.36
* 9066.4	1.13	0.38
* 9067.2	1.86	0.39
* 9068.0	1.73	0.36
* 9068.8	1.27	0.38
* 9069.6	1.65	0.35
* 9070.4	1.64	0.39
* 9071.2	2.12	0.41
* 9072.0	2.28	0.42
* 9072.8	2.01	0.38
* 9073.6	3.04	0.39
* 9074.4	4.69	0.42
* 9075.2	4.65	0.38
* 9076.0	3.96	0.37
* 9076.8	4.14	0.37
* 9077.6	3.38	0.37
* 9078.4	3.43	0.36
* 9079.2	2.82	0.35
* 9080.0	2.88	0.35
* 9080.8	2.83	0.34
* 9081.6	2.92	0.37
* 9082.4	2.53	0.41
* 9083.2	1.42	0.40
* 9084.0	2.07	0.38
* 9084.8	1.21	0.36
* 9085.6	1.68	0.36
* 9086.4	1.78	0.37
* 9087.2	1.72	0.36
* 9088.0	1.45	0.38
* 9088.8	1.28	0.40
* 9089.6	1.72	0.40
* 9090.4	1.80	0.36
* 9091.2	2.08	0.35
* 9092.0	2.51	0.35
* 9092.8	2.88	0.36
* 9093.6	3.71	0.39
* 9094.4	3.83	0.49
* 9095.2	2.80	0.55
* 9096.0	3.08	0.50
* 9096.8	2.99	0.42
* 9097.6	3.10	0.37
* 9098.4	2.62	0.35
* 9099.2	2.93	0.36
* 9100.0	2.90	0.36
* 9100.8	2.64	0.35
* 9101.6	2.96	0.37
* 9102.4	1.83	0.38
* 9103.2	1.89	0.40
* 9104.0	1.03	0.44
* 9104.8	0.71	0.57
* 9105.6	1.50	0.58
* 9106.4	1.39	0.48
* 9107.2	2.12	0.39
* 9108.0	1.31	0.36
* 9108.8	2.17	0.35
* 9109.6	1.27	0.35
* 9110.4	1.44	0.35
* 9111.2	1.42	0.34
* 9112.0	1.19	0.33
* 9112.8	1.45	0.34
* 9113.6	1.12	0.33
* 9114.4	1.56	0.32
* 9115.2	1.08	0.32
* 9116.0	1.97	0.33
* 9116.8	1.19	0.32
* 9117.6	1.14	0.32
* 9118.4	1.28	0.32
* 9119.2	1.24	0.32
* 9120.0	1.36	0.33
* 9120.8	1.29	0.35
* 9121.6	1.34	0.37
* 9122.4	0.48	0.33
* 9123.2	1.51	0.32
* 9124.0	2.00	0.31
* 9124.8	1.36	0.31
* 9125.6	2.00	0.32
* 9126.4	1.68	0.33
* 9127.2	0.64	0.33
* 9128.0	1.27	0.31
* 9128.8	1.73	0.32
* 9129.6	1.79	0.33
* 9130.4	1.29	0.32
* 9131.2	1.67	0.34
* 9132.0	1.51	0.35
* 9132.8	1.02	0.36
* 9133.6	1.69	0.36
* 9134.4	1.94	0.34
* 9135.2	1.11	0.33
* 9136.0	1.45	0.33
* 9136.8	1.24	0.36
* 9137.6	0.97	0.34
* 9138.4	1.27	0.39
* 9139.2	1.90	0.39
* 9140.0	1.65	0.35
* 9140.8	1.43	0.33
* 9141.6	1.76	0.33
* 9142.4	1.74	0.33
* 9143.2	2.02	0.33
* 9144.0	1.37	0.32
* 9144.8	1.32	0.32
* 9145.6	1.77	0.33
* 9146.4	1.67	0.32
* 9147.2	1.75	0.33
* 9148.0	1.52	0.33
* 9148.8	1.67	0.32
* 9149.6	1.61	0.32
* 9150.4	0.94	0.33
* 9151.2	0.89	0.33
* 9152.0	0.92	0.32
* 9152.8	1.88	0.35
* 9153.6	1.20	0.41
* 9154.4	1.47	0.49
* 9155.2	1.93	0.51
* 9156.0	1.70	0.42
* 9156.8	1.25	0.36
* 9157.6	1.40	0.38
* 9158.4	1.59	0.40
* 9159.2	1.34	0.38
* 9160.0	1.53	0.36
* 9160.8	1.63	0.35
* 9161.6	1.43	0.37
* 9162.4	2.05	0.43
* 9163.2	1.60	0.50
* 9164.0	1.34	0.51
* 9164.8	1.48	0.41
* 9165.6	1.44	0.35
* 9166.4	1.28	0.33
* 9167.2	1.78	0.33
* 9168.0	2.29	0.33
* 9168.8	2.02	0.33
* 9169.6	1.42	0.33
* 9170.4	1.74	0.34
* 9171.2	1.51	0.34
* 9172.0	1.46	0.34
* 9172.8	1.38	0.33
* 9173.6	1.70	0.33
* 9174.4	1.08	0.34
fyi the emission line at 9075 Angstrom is [S II] 6716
